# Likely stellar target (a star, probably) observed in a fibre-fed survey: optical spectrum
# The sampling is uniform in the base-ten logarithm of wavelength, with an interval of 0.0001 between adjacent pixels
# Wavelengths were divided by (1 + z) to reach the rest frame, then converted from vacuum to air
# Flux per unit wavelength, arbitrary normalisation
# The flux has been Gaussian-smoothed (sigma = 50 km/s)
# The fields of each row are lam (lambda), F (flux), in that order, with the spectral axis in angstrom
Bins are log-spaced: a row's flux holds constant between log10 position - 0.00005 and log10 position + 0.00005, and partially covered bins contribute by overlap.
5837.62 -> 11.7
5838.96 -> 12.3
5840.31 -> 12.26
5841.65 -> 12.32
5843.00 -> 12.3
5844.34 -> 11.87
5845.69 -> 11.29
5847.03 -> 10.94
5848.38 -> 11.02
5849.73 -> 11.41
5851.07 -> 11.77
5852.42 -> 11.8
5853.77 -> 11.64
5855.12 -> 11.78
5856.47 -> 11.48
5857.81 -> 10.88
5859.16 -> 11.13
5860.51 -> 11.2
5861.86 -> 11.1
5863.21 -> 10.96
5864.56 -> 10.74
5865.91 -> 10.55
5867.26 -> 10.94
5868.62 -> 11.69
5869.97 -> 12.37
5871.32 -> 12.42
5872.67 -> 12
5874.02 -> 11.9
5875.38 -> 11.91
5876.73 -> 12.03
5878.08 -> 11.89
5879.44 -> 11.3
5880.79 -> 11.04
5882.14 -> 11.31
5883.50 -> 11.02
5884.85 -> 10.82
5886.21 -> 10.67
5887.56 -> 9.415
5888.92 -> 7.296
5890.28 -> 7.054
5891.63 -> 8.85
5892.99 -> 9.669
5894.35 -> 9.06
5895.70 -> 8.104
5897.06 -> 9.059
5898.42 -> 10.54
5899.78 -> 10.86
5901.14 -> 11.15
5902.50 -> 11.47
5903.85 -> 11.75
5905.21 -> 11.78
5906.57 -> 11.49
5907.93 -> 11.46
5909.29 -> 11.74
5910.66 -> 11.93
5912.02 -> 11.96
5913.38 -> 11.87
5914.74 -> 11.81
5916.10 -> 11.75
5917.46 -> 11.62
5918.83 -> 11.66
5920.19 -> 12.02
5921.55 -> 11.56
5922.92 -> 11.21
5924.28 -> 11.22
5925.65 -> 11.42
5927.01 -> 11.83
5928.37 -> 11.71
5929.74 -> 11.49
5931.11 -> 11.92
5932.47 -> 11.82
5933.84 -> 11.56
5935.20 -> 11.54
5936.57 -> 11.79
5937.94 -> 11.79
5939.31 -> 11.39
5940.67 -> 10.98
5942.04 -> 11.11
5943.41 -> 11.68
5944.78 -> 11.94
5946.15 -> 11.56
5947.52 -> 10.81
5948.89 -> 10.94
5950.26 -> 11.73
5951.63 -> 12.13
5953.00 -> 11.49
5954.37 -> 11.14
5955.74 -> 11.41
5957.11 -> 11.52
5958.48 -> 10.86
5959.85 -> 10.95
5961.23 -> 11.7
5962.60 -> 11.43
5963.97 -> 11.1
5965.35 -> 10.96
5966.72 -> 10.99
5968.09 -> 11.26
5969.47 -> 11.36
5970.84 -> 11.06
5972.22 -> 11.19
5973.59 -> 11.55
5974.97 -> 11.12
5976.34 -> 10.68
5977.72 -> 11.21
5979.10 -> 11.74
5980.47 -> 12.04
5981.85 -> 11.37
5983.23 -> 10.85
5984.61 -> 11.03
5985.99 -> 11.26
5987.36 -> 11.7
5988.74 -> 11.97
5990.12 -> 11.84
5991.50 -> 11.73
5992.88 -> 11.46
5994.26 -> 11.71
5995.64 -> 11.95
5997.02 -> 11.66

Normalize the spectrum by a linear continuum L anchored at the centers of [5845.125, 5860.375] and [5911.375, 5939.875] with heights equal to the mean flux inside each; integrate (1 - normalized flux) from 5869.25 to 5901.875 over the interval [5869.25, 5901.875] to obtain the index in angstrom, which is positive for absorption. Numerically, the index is 2.9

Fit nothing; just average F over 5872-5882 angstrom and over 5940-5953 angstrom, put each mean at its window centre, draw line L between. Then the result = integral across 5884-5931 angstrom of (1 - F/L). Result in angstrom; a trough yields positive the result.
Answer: 3.1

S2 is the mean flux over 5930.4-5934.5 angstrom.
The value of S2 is 11.8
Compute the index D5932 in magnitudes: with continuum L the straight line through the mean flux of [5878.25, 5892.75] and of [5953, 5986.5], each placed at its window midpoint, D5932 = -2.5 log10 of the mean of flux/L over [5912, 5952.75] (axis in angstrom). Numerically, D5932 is -0.09 mag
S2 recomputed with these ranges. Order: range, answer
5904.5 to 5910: 11.6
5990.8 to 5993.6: 11.6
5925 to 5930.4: 11.6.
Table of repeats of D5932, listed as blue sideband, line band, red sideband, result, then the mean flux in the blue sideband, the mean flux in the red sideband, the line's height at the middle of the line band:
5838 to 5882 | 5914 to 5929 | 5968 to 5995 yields -0.013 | 11.6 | 11.4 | 11.5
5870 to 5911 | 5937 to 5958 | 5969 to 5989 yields -0.032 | 10.7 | 11.3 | 11.1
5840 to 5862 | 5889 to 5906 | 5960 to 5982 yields 0.161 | 11.5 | 11.3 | 11.4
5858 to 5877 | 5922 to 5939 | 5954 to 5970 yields -0.028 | 11.5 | 11.2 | 11.3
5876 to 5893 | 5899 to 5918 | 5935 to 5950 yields -0.088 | 10.2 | 11.4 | 10.7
